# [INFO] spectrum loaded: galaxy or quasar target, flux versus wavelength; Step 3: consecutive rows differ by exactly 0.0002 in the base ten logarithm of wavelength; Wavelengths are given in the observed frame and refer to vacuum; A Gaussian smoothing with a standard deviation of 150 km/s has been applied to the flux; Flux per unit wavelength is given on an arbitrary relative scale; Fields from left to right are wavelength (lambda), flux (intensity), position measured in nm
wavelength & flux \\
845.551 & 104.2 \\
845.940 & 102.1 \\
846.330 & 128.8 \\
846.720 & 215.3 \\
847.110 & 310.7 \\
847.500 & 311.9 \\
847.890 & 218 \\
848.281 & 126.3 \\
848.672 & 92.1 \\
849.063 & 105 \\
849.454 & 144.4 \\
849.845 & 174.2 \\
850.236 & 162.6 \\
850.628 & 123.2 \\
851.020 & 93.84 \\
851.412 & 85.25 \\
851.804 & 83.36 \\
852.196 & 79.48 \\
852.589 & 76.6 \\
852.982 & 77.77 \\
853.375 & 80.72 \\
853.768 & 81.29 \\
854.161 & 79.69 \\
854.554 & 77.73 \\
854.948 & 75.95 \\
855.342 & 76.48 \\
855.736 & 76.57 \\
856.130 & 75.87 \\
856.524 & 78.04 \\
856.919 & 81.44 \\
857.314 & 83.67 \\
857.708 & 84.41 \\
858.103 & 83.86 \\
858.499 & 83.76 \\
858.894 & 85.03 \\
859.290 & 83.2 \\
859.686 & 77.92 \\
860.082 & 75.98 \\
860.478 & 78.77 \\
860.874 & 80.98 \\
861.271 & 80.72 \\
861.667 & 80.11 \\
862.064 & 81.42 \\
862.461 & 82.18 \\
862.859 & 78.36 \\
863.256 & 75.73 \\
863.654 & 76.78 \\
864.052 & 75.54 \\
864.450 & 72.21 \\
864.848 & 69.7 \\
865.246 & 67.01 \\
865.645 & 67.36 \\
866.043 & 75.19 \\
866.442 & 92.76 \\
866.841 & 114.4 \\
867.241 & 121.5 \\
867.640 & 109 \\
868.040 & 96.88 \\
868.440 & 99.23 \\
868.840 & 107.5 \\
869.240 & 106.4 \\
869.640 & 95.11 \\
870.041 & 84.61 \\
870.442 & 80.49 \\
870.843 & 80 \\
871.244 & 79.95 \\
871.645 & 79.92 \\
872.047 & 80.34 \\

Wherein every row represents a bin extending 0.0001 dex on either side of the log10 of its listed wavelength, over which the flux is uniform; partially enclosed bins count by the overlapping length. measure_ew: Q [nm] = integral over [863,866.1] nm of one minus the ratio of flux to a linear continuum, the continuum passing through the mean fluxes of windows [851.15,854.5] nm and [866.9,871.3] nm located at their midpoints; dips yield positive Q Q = 0.680 nm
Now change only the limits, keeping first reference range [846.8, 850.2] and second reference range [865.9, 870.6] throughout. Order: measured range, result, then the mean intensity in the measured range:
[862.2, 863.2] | 0.35 nm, 79.7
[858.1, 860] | 0.78 nm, 82.2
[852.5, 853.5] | 0.53 nm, 78.4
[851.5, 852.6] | 0.58 nm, 80.9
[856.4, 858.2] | 0.79 nm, 82.4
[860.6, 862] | 0.53 nm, 80.6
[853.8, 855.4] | 0.81 nm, 77.9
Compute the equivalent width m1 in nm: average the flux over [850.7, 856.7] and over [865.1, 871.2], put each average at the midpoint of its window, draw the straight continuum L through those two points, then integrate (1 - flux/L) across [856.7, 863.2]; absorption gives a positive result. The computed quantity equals 0.364 nm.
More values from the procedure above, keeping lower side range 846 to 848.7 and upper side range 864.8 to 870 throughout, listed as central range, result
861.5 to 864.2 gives 0.914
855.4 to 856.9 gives 0.751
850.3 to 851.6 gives 0.540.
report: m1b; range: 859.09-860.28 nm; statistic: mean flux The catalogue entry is 79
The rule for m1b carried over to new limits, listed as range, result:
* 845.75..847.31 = 190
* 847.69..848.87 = 146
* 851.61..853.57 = 79.6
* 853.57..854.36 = 80.6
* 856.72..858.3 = 83.4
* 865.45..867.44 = 94.3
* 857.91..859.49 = 83.9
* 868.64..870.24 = 98.4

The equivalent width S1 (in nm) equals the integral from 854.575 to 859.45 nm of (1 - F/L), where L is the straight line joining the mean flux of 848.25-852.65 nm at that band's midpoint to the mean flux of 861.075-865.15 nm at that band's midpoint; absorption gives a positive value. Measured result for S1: 0.69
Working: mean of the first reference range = 113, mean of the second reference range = 77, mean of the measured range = 80.6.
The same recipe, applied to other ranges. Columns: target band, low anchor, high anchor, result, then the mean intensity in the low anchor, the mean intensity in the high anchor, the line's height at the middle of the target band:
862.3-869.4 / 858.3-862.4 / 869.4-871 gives -0.380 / 80.8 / 85.7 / 83.6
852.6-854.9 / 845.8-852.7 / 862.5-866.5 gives 0.857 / 147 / 74.7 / 126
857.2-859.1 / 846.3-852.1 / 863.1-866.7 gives 0.456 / 158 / 75.3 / 111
